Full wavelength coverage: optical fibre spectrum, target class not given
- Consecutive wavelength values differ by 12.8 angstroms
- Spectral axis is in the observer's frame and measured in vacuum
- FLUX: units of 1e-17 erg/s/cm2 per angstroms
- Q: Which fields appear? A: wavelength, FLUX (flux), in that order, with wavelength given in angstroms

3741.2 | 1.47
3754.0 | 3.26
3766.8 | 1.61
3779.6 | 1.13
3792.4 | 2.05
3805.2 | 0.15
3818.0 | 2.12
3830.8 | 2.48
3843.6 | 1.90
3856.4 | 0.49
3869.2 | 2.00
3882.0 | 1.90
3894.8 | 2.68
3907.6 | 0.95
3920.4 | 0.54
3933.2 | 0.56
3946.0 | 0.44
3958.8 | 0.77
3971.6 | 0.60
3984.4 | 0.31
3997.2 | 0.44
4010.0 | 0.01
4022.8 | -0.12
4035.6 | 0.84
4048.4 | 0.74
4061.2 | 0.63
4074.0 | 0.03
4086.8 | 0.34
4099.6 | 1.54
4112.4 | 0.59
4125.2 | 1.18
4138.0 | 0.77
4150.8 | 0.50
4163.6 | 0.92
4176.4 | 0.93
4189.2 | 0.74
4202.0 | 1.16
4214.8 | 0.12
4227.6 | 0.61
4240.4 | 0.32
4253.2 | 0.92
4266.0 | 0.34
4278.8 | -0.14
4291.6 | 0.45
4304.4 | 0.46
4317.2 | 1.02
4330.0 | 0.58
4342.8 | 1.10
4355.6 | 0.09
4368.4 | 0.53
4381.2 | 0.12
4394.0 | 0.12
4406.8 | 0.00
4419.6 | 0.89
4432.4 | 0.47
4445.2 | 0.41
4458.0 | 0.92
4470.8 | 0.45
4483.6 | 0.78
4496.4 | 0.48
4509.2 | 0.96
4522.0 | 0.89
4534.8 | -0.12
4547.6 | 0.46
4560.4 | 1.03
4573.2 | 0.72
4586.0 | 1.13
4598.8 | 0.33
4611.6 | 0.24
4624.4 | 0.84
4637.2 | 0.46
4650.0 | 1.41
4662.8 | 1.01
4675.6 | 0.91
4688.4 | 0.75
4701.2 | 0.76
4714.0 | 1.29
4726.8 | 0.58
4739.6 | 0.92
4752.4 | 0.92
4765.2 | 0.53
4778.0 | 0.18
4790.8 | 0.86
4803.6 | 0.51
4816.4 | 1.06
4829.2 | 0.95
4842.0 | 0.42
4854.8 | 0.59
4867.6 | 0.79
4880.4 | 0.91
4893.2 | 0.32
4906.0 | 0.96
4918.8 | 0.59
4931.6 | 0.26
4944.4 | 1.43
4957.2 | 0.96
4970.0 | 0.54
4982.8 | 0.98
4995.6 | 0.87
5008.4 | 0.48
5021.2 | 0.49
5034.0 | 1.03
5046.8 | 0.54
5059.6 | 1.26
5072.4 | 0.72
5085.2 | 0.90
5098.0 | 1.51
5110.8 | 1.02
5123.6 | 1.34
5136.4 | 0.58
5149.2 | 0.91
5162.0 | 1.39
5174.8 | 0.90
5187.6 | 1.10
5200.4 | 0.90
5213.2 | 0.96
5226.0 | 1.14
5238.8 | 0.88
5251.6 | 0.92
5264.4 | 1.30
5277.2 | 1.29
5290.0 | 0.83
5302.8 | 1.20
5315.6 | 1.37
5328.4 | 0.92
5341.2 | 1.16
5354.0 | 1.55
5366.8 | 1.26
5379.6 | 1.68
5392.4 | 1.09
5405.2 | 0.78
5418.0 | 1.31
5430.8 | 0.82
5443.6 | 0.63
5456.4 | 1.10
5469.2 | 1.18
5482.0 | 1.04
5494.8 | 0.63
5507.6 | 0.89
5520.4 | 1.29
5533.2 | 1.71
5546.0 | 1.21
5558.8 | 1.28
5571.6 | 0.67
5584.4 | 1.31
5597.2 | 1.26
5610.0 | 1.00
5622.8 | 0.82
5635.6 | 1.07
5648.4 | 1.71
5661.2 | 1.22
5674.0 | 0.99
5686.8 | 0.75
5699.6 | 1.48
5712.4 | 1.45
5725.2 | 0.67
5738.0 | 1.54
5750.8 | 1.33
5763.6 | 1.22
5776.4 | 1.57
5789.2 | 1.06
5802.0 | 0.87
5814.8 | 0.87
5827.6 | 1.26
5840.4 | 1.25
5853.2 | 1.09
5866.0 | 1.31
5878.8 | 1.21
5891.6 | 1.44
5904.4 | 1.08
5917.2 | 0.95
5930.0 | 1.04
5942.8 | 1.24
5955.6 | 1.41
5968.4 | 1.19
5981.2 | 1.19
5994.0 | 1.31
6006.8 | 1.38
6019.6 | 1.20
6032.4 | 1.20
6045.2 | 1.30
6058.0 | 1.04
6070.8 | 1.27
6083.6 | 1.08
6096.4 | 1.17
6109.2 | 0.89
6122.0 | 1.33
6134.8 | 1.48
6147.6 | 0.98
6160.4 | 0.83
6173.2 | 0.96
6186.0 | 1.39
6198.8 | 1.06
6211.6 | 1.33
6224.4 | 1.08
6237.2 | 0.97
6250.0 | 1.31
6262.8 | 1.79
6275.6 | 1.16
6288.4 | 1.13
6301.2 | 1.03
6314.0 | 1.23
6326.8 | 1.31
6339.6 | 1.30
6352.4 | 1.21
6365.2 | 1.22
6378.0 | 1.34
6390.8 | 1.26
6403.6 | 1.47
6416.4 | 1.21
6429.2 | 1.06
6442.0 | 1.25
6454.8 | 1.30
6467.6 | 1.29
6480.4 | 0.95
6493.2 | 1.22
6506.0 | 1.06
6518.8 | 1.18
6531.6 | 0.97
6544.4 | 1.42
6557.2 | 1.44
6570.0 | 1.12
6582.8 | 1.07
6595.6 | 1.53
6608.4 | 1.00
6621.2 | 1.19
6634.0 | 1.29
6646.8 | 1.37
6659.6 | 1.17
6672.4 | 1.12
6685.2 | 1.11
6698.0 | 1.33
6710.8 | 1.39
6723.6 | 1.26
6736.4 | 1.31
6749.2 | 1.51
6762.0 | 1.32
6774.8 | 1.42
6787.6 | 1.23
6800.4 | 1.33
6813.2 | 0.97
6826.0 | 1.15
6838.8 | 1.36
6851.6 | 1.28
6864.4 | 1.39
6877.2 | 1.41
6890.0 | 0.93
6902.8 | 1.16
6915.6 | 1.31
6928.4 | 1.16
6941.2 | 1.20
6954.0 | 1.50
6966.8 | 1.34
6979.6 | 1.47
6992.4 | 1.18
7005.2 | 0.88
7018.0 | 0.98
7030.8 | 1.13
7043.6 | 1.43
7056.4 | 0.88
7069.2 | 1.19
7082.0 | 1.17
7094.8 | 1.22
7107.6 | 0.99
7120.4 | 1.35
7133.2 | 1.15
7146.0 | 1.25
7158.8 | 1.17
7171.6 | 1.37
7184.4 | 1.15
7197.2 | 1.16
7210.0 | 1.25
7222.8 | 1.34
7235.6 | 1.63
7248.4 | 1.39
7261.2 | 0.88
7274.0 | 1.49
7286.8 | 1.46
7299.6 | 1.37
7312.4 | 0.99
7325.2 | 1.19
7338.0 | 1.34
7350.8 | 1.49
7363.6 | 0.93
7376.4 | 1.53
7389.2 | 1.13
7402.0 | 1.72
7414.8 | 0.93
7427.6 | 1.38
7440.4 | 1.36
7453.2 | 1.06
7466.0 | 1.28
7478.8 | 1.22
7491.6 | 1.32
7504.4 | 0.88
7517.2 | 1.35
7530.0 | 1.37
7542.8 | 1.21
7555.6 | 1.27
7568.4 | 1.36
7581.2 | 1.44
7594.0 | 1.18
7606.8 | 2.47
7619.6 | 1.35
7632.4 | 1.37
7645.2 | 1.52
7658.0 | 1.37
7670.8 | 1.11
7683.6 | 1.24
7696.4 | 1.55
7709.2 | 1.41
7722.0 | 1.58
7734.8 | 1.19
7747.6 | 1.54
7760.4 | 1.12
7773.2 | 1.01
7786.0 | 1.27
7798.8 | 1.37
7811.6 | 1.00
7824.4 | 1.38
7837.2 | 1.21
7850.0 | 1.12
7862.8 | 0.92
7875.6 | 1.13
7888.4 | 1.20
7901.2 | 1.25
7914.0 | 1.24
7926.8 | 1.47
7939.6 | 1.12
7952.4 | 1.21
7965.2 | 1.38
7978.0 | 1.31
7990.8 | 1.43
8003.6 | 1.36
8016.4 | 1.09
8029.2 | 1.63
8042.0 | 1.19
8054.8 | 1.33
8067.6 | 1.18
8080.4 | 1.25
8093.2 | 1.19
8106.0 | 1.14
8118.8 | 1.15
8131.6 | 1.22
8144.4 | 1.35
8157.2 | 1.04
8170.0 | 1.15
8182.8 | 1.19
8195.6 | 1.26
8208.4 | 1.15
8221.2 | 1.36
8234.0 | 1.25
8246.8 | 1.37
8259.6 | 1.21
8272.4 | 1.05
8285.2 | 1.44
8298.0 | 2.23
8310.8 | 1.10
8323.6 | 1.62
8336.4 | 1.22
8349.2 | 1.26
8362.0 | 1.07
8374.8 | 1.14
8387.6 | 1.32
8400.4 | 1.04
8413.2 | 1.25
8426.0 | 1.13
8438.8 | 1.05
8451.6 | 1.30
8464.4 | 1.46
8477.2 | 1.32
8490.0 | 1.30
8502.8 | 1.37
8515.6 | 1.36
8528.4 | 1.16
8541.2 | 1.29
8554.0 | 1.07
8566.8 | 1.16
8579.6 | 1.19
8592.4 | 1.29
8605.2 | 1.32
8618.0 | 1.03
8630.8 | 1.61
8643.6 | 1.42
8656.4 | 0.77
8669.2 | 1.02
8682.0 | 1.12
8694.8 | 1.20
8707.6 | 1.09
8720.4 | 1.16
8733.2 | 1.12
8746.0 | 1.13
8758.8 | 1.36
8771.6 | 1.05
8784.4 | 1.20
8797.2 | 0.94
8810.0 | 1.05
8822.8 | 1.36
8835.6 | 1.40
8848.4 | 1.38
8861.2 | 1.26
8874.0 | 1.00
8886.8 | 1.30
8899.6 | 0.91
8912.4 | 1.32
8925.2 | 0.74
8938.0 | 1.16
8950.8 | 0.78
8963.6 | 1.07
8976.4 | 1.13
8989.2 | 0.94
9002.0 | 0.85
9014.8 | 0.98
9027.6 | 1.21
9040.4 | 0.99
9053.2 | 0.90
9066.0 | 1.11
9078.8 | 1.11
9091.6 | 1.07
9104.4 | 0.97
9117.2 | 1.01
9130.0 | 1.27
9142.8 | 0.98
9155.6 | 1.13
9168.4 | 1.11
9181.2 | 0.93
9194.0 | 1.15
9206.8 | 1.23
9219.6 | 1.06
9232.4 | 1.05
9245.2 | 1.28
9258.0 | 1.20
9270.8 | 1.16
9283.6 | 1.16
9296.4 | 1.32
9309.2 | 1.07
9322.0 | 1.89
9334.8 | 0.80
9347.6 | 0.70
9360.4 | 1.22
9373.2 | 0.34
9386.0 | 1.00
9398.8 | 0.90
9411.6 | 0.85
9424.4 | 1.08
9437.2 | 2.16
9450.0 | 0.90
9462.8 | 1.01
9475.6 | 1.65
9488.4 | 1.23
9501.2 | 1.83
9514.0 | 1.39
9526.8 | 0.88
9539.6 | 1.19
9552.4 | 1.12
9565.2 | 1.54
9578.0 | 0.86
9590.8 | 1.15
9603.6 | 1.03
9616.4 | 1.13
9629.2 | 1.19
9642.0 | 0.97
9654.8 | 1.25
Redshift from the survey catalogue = 0.264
